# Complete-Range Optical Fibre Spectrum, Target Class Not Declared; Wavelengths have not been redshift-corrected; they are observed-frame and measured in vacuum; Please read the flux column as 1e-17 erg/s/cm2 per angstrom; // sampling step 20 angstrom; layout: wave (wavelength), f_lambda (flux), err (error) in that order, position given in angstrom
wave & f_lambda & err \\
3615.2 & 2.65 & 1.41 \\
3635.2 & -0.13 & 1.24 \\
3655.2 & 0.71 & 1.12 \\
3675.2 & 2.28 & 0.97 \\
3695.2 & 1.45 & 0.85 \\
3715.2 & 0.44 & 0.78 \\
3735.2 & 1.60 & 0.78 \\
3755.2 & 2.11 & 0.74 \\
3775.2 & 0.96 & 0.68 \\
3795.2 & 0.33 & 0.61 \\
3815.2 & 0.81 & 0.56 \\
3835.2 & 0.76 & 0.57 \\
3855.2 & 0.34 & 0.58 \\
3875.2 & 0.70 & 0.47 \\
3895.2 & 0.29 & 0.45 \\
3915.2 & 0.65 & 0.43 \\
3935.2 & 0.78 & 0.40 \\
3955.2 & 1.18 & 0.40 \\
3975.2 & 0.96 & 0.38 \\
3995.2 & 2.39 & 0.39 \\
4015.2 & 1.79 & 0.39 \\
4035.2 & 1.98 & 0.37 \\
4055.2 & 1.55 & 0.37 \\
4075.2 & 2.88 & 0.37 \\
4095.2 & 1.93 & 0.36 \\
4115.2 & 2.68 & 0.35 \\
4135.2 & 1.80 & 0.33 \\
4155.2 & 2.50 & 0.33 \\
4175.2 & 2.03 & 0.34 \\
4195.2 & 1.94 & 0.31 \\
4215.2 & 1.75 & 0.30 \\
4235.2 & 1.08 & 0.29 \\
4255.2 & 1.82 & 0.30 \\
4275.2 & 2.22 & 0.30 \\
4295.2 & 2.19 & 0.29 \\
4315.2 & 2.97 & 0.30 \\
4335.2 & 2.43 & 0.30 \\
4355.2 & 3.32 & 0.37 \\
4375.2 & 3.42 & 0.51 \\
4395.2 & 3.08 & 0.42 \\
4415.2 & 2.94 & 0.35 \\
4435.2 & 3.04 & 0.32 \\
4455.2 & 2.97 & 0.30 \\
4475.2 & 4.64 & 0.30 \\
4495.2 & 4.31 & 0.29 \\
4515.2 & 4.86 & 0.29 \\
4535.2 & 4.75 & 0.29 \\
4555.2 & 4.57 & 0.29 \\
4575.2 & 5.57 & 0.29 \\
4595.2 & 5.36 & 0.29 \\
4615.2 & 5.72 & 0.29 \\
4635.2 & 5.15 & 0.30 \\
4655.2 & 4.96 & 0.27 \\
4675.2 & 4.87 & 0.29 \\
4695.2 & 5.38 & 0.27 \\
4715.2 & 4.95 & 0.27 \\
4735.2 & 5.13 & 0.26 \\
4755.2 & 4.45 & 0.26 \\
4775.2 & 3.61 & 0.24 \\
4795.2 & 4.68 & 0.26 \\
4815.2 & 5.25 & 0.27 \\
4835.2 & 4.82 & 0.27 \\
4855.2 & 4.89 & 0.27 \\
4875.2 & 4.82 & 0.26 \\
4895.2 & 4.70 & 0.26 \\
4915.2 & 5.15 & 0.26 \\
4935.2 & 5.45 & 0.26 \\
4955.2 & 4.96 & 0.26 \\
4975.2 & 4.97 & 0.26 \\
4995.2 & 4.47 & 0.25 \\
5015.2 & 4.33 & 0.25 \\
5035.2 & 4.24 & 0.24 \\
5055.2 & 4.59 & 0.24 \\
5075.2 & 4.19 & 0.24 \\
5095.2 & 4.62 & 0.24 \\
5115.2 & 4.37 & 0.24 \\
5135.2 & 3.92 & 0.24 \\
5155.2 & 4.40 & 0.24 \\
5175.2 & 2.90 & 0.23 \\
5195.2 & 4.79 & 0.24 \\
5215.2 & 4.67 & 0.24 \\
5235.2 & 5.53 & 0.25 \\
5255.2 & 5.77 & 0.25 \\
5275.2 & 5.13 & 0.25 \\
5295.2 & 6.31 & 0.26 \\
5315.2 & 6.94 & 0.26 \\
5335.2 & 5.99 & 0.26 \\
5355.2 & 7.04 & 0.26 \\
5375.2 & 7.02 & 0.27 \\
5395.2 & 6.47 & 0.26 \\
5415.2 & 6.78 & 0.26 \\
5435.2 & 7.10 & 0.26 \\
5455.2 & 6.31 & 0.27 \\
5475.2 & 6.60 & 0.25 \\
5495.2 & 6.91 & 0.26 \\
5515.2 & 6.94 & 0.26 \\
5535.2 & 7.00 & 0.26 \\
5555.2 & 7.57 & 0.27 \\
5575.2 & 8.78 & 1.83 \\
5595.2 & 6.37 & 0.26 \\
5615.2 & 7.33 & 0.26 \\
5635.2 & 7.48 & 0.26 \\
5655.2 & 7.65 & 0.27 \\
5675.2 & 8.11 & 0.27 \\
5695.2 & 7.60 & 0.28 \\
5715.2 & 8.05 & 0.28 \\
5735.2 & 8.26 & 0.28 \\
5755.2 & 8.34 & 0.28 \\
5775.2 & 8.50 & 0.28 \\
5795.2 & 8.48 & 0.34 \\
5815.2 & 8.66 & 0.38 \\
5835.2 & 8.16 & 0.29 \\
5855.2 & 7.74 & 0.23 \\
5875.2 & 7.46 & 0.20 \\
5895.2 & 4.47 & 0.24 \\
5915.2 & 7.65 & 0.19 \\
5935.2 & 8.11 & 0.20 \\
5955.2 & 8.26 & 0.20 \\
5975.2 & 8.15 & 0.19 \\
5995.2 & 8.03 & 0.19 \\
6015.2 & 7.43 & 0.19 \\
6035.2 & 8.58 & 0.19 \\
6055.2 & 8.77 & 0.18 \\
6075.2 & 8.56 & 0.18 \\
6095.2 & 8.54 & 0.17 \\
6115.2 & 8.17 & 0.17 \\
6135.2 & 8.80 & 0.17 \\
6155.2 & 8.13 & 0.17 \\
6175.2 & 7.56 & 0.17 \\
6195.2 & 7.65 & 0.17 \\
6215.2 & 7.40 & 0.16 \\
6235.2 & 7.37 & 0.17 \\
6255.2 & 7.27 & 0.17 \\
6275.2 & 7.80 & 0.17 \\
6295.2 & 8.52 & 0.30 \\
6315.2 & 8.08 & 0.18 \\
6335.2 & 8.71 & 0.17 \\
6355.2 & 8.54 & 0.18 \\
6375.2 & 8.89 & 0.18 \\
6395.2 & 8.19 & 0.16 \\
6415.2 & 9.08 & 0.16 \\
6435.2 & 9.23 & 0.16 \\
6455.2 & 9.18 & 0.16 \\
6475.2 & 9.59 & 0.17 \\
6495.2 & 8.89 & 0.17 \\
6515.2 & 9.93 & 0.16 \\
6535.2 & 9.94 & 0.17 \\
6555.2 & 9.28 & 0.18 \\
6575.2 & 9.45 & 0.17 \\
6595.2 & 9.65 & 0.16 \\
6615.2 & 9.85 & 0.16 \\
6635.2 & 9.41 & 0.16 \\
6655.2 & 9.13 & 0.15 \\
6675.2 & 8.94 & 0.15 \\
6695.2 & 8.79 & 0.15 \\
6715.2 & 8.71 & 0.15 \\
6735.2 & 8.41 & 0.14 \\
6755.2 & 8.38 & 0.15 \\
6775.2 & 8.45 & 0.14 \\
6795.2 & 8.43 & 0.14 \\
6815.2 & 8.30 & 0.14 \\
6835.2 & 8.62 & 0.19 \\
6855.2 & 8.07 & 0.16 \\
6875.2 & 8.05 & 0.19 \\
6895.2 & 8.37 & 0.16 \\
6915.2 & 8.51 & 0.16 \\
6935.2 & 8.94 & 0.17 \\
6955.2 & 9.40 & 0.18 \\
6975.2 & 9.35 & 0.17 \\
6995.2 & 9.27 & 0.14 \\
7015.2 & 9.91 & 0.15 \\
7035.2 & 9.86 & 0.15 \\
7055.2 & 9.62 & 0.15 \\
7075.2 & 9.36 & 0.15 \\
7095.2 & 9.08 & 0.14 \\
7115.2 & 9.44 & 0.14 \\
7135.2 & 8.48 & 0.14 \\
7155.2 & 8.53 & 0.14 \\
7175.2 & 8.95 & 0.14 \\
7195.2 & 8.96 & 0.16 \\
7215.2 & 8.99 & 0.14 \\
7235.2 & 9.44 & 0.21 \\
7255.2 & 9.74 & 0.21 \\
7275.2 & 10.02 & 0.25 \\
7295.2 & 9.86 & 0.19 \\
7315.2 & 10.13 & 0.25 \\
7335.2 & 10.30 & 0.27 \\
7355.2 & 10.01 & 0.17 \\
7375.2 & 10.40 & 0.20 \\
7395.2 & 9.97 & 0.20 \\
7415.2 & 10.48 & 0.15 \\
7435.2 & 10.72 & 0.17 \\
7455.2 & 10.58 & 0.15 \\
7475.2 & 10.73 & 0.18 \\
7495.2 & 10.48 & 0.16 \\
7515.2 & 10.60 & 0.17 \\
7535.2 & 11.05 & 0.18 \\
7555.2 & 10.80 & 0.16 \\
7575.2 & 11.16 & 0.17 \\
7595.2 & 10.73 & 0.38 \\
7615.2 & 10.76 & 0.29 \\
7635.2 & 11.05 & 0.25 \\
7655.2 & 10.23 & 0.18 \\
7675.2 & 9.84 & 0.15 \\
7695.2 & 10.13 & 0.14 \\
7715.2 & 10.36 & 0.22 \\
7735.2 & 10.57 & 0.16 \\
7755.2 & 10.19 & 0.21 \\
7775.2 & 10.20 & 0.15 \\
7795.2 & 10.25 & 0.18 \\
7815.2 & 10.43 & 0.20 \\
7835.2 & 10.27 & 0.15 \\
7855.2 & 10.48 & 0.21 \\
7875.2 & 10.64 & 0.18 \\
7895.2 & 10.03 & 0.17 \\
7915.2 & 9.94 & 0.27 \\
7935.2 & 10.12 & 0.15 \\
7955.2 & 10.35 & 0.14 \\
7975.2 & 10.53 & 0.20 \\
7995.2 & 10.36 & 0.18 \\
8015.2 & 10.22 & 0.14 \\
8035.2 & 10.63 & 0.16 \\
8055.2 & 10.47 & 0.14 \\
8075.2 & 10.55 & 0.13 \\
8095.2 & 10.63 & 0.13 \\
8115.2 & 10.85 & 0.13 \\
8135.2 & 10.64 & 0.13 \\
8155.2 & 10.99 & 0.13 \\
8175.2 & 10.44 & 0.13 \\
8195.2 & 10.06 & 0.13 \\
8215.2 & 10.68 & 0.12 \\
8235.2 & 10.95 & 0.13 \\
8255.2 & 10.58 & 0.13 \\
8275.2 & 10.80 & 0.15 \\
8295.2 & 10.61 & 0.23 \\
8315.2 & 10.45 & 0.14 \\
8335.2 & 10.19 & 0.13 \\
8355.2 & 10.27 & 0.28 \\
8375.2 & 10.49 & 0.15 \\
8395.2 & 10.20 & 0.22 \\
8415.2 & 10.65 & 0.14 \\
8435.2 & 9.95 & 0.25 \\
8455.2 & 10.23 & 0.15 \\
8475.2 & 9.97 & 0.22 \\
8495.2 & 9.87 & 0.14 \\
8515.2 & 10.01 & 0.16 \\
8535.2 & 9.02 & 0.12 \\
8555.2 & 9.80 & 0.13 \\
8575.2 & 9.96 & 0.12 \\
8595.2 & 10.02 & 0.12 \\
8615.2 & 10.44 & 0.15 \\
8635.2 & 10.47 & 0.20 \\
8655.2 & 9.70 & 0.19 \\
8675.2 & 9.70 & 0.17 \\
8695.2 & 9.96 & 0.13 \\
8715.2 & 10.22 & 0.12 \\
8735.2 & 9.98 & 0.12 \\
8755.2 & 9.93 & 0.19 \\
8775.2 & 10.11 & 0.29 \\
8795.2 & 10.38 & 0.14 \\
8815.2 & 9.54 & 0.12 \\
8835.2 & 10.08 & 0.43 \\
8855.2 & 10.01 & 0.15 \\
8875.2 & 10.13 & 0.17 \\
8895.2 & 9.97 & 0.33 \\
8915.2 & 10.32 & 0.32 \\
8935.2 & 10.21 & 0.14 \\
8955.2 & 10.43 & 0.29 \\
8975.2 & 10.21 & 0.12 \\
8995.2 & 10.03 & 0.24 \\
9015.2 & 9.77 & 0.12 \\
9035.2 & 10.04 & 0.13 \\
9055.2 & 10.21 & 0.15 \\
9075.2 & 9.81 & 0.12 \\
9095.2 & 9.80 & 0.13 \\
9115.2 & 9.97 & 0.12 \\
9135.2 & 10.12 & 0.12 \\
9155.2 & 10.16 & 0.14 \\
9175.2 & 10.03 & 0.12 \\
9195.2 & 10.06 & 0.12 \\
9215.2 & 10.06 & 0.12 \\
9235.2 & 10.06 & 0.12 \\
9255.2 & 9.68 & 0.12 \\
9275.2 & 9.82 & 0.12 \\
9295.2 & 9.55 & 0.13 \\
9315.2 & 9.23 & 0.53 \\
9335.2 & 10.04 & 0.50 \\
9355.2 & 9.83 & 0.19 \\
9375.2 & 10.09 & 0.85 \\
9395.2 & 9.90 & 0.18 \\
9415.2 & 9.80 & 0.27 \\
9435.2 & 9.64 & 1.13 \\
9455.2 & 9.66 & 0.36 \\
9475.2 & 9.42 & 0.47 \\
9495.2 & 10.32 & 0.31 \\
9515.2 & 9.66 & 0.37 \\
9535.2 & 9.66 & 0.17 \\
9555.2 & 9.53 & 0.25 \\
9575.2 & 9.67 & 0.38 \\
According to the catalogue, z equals 0.00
